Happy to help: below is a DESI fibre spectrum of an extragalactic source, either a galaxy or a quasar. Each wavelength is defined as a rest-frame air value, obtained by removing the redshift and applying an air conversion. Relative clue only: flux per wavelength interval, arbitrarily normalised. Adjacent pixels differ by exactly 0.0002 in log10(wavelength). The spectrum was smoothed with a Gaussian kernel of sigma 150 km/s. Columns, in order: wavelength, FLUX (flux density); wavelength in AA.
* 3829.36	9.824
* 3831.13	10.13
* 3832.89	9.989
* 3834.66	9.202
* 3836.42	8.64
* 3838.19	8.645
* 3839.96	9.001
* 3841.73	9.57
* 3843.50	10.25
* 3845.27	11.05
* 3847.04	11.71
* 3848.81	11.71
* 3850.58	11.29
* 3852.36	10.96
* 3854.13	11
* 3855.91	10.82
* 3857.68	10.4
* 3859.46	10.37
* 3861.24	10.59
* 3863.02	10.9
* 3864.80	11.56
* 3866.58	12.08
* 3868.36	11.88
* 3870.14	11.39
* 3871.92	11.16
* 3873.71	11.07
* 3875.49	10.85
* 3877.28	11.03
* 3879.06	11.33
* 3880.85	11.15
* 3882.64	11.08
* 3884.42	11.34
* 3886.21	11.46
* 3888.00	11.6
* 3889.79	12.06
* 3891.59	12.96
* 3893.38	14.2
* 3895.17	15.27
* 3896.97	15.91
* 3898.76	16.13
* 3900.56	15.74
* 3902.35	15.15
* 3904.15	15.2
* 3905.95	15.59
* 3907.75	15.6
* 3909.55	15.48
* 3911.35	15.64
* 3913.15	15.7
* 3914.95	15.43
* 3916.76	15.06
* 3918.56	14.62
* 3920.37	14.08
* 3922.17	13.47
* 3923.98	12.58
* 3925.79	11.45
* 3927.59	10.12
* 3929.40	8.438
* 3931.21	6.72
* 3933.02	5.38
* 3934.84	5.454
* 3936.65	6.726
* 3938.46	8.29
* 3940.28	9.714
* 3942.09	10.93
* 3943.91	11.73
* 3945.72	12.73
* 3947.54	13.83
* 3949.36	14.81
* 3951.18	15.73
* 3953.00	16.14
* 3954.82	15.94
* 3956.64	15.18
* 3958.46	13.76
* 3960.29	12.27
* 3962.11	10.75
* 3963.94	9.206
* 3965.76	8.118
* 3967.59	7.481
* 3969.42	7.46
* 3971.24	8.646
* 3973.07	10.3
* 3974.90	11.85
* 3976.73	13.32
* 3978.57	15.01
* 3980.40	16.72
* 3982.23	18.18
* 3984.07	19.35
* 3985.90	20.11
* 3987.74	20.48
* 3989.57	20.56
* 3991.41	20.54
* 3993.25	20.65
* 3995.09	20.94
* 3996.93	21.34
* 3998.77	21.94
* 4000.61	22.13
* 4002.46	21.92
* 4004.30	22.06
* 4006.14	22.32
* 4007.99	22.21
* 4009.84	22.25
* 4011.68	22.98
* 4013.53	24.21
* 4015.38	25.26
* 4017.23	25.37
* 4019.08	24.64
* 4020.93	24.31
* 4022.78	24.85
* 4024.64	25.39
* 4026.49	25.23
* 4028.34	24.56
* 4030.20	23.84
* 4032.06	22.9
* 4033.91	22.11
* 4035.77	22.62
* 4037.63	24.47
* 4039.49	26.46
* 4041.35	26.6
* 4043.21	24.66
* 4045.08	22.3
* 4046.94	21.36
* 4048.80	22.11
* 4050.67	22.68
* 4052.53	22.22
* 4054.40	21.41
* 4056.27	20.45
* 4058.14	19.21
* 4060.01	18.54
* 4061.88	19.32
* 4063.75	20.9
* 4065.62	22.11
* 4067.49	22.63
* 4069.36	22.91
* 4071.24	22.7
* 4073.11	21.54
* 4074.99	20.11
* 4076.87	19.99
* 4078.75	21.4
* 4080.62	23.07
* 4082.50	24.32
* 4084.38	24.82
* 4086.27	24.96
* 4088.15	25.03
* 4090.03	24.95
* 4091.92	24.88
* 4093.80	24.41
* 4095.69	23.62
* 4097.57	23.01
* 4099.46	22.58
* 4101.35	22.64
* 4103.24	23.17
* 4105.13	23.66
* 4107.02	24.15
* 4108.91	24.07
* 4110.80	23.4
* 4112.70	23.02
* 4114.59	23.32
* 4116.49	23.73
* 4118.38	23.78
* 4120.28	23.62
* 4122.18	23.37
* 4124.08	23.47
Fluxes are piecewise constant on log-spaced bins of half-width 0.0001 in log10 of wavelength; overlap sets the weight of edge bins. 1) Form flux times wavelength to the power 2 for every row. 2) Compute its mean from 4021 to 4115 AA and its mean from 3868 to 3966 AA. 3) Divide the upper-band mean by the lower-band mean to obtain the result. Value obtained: 2.0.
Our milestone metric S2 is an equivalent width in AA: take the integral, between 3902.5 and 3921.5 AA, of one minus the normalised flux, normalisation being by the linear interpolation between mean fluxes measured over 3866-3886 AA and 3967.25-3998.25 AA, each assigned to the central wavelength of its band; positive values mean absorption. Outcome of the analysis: -3.3 AA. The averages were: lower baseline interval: 11.3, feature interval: 15.2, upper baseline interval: 16.3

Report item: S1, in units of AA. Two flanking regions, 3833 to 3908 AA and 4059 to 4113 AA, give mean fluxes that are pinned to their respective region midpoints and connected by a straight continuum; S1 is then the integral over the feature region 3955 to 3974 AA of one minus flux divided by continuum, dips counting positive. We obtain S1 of 6.92 AA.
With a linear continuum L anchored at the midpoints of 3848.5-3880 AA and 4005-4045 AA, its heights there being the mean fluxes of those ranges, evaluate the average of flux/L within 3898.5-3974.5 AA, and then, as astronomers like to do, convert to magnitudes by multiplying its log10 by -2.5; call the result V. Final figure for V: 0.33 mag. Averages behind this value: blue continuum 11.1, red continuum 24.1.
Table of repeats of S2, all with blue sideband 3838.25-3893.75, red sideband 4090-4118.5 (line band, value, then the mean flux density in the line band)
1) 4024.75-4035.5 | -2.2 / 23.8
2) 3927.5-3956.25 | 8.2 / 10.9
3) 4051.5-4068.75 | 0.4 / 20.8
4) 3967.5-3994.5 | 2.5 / 15.7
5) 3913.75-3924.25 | -0.3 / 14.3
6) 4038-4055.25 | -2.3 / 23.4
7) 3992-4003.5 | -2.2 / 21.5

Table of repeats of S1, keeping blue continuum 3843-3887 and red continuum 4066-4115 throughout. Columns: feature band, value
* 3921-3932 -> 2.9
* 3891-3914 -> -3.8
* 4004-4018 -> -3.2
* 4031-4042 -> -2.0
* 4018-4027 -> -2.4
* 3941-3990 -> 8.7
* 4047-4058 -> -0.2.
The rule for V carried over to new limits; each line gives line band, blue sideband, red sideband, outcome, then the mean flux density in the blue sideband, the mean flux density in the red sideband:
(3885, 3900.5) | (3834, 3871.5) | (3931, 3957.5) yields -0.245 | 10.6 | 11.4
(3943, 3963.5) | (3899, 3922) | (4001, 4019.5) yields 0.328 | 15.2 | 23.2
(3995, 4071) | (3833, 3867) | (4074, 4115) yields -0.141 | 10.5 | 23.4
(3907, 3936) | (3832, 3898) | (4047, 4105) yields 0.163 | 11.2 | 22.4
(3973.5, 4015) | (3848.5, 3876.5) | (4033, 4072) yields -0.060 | 11.1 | 22.3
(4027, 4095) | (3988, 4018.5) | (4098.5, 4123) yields 0.007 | 22.3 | 23.4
